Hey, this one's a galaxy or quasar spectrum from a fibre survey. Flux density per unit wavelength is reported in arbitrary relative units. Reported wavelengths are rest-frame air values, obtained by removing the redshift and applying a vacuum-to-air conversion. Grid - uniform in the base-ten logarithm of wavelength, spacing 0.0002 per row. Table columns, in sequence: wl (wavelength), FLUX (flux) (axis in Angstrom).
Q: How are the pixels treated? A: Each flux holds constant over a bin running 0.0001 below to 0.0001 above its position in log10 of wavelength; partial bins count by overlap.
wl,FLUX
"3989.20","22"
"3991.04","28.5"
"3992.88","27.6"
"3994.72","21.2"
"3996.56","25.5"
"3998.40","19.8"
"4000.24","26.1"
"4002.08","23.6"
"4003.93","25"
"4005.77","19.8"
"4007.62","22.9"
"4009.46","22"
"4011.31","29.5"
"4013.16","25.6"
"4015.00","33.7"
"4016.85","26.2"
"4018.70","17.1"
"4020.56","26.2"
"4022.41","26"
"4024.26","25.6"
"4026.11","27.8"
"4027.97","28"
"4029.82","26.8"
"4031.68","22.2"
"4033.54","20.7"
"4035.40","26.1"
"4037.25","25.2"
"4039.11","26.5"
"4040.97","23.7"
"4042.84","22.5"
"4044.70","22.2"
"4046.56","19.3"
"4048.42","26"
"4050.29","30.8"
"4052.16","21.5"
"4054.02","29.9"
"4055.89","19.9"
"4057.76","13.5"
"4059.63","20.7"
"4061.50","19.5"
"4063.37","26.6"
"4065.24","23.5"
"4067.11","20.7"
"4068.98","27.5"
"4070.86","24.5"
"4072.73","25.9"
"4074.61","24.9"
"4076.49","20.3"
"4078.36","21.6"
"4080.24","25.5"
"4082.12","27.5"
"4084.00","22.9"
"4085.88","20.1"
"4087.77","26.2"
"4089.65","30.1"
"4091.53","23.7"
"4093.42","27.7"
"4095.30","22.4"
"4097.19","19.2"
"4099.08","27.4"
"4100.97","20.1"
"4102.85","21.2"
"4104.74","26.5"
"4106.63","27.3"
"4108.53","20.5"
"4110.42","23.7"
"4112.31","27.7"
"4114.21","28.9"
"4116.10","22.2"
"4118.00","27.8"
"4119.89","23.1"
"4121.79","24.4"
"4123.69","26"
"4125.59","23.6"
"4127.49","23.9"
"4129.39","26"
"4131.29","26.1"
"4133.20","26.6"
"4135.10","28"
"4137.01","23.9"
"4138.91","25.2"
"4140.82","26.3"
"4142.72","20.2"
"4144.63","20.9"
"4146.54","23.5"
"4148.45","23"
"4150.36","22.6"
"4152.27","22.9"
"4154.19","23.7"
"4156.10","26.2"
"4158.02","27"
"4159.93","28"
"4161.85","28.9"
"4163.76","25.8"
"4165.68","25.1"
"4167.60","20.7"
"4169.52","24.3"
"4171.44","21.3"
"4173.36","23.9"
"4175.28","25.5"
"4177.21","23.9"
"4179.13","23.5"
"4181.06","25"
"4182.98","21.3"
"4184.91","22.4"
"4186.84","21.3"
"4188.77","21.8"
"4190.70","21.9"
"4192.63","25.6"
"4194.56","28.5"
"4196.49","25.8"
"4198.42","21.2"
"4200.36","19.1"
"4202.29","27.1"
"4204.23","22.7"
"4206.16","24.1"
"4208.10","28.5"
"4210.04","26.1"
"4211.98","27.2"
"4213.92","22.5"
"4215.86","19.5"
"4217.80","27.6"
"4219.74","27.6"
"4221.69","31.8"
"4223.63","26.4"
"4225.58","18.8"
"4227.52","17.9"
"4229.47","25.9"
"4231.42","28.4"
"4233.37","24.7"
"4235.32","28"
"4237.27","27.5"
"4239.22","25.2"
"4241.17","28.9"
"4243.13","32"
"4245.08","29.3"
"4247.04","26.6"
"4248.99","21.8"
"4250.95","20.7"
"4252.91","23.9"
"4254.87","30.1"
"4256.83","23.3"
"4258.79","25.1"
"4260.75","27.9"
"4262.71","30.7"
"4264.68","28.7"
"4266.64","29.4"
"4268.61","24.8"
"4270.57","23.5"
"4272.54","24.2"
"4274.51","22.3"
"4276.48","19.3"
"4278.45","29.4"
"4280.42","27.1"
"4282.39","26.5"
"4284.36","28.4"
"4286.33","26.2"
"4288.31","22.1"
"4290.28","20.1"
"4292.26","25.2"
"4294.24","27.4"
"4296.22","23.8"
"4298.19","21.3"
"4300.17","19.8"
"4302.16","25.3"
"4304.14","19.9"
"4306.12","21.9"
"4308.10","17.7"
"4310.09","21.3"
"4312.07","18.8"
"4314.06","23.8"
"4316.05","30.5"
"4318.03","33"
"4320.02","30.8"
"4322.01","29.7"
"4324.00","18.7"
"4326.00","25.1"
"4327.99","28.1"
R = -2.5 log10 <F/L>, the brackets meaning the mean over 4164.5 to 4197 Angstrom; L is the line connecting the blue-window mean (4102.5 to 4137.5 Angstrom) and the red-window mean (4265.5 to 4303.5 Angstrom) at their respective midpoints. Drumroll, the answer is 0.06 mag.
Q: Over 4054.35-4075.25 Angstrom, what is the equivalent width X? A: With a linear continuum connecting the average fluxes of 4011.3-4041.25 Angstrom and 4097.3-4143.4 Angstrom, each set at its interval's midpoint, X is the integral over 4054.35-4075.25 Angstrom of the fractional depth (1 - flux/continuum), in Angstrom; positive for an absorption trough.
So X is 2.2 Angstrom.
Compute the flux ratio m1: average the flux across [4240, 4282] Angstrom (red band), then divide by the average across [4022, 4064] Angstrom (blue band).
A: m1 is 1.09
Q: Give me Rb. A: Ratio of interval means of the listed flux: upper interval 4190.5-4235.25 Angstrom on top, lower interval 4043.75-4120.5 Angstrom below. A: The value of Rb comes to 1.04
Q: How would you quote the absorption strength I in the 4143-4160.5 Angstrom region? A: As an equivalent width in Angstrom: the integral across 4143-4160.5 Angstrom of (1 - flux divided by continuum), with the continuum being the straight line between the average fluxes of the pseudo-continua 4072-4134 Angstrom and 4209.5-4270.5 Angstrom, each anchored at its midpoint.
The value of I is 0.79 Angstrom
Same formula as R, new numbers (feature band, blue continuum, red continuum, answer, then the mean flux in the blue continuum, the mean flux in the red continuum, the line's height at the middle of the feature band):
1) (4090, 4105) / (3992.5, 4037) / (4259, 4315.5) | 0.04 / 24.8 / 24.2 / 24.6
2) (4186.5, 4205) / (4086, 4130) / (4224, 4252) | 0.07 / 24.7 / 25.4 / 25.2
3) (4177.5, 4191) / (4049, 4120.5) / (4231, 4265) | 0.14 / 24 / 26.8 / 25.7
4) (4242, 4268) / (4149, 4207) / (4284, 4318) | -0.14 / 24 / 23.3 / 23.6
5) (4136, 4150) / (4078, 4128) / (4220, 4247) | 0.08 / 24.5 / 26.6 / 25.1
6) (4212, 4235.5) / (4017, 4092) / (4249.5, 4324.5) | -0.01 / 24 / 24.8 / 24.6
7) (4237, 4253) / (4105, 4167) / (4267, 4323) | -0.07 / 25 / 24.5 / 24.6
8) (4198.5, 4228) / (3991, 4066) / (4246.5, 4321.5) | 0.01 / 24.2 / 24.8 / 24.7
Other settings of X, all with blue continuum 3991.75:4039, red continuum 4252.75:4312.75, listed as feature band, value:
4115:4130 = 0.0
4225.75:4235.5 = 0.1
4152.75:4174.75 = -0.3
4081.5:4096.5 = -0.1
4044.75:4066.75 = 1.8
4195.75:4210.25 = 0.2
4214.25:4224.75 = -0.7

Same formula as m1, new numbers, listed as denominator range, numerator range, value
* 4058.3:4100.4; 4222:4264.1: 1.09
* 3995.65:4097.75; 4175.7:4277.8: 1.04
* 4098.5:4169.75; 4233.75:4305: 1.03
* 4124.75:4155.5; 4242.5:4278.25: 1.07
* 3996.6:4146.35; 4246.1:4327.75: 1.02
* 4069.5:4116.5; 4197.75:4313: 1.02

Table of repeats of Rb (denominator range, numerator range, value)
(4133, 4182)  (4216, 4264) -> 1.07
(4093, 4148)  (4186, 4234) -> 1.00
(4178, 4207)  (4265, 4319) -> 1.03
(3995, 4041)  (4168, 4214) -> 0.96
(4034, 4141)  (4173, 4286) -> 1.04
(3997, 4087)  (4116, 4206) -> 1.01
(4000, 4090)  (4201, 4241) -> 1.05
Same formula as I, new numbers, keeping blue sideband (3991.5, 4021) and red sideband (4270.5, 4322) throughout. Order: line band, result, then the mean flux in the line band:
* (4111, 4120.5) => -0.6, 26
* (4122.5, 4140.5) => -0.8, 25.5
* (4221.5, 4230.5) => 0.3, 23.5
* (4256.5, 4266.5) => -1.3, 27.6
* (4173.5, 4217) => 1.0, 23.9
